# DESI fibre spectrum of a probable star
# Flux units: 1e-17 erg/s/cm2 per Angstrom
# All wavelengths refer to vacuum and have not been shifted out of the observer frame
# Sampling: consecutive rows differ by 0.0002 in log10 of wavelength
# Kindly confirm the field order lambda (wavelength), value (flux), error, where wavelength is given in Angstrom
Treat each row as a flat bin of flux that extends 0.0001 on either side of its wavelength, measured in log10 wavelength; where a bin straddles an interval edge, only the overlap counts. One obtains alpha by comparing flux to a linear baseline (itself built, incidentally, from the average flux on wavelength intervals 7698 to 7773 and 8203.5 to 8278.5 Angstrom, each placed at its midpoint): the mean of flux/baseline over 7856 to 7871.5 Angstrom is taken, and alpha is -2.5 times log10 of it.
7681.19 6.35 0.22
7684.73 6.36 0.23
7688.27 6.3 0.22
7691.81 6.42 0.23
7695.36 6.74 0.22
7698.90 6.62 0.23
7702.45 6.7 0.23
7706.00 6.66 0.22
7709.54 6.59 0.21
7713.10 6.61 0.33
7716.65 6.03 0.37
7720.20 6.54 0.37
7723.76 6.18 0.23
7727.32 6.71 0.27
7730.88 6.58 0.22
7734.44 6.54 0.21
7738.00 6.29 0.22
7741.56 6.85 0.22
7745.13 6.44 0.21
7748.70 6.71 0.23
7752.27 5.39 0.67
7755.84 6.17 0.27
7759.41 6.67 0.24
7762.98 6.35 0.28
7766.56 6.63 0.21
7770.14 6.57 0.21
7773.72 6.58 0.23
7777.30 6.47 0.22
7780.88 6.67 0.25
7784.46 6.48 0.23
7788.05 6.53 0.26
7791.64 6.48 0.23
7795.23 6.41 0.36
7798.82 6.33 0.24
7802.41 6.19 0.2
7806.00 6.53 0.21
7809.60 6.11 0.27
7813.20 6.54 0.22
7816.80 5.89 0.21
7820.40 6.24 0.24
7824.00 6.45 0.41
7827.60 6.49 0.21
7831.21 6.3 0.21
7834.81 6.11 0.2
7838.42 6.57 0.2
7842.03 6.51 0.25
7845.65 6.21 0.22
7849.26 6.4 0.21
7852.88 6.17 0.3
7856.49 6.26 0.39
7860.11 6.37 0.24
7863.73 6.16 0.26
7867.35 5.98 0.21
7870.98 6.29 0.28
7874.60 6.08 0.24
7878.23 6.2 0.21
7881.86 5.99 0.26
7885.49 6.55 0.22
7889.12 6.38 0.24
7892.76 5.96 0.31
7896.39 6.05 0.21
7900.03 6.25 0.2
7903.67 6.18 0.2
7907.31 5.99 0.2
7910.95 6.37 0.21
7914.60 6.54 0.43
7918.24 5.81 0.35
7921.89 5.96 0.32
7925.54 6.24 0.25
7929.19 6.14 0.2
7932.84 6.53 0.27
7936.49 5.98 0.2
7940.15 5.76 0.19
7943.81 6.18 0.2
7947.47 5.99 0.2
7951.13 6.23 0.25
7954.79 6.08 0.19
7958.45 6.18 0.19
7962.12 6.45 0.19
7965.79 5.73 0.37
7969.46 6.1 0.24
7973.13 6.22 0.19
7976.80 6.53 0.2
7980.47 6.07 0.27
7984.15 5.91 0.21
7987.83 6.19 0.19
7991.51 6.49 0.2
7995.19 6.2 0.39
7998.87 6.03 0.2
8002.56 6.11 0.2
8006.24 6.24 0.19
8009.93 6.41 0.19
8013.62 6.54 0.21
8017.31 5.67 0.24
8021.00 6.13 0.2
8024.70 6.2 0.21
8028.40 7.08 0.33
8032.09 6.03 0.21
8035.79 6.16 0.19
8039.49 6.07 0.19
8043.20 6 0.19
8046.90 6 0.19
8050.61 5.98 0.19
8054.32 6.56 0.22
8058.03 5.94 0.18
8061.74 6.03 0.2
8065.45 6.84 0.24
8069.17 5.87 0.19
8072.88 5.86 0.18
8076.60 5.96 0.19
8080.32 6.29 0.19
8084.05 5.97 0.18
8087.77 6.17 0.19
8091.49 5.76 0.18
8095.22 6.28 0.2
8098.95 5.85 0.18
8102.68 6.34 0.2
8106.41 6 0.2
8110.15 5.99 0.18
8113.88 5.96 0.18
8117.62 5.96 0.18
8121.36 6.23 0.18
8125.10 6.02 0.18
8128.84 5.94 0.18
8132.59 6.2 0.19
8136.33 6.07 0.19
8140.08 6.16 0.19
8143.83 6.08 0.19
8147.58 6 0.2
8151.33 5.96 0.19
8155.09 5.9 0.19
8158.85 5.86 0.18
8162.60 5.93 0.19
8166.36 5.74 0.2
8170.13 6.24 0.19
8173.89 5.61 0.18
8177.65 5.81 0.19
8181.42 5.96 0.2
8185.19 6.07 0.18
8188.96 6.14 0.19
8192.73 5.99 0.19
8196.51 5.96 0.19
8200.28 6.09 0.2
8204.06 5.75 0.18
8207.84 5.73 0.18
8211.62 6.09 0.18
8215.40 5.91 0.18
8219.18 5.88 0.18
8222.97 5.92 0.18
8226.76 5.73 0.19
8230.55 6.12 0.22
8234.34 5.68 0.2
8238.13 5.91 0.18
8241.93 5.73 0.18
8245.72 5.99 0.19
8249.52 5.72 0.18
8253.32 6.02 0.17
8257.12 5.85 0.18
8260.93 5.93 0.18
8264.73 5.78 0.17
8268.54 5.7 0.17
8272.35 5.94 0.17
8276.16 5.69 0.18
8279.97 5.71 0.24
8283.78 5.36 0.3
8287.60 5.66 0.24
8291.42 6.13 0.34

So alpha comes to 0.02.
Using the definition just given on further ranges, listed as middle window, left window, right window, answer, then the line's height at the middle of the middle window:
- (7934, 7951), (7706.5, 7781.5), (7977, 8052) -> 0.04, 6.26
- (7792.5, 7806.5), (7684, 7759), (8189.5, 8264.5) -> 0.00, 6.37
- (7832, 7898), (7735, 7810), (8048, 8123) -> 0.02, 6.33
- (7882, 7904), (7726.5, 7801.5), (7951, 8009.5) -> 0.01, 6.29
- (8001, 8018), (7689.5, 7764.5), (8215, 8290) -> -0.02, 6.11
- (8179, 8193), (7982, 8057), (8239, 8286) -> -0.02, 5.92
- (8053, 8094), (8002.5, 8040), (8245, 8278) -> 0.01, 6.16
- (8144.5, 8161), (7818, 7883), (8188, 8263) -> 0.01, 5.97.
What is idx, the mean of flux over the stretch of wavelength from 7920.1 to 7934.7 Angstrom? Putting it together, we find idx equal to 6.22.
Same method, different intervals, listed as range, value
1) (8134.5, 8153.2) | 6.05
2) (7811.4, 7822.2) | 6.22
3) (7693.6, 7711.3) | 6.67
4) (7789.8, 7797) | 6.44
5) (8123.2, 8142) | 6.08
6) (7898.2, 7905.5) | 6.21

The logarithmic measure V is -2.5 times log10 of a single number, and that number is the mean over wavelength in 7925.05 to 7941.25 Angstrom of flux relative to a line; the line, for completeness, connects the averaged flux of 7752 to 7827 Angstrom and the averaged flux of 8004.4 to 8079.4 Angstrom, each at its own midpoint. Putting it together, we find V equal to 0.02 mag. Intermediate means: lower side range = 6.39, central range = 6.14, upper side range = 6.18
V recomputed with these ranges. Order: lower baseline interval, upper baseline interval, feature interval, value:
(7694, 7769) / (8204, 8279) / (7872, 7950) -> 0.019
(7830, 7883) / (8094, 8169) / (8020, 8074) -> -0.017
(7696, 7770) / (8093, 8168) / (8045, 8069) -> -0.017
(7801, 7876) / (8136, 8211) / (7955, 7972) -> 0.008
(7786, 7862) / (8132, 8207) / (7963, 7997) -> 0.001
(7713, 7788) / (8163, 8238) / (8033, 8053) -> 0.009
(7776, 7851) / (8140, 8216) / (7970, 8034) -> -0.014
